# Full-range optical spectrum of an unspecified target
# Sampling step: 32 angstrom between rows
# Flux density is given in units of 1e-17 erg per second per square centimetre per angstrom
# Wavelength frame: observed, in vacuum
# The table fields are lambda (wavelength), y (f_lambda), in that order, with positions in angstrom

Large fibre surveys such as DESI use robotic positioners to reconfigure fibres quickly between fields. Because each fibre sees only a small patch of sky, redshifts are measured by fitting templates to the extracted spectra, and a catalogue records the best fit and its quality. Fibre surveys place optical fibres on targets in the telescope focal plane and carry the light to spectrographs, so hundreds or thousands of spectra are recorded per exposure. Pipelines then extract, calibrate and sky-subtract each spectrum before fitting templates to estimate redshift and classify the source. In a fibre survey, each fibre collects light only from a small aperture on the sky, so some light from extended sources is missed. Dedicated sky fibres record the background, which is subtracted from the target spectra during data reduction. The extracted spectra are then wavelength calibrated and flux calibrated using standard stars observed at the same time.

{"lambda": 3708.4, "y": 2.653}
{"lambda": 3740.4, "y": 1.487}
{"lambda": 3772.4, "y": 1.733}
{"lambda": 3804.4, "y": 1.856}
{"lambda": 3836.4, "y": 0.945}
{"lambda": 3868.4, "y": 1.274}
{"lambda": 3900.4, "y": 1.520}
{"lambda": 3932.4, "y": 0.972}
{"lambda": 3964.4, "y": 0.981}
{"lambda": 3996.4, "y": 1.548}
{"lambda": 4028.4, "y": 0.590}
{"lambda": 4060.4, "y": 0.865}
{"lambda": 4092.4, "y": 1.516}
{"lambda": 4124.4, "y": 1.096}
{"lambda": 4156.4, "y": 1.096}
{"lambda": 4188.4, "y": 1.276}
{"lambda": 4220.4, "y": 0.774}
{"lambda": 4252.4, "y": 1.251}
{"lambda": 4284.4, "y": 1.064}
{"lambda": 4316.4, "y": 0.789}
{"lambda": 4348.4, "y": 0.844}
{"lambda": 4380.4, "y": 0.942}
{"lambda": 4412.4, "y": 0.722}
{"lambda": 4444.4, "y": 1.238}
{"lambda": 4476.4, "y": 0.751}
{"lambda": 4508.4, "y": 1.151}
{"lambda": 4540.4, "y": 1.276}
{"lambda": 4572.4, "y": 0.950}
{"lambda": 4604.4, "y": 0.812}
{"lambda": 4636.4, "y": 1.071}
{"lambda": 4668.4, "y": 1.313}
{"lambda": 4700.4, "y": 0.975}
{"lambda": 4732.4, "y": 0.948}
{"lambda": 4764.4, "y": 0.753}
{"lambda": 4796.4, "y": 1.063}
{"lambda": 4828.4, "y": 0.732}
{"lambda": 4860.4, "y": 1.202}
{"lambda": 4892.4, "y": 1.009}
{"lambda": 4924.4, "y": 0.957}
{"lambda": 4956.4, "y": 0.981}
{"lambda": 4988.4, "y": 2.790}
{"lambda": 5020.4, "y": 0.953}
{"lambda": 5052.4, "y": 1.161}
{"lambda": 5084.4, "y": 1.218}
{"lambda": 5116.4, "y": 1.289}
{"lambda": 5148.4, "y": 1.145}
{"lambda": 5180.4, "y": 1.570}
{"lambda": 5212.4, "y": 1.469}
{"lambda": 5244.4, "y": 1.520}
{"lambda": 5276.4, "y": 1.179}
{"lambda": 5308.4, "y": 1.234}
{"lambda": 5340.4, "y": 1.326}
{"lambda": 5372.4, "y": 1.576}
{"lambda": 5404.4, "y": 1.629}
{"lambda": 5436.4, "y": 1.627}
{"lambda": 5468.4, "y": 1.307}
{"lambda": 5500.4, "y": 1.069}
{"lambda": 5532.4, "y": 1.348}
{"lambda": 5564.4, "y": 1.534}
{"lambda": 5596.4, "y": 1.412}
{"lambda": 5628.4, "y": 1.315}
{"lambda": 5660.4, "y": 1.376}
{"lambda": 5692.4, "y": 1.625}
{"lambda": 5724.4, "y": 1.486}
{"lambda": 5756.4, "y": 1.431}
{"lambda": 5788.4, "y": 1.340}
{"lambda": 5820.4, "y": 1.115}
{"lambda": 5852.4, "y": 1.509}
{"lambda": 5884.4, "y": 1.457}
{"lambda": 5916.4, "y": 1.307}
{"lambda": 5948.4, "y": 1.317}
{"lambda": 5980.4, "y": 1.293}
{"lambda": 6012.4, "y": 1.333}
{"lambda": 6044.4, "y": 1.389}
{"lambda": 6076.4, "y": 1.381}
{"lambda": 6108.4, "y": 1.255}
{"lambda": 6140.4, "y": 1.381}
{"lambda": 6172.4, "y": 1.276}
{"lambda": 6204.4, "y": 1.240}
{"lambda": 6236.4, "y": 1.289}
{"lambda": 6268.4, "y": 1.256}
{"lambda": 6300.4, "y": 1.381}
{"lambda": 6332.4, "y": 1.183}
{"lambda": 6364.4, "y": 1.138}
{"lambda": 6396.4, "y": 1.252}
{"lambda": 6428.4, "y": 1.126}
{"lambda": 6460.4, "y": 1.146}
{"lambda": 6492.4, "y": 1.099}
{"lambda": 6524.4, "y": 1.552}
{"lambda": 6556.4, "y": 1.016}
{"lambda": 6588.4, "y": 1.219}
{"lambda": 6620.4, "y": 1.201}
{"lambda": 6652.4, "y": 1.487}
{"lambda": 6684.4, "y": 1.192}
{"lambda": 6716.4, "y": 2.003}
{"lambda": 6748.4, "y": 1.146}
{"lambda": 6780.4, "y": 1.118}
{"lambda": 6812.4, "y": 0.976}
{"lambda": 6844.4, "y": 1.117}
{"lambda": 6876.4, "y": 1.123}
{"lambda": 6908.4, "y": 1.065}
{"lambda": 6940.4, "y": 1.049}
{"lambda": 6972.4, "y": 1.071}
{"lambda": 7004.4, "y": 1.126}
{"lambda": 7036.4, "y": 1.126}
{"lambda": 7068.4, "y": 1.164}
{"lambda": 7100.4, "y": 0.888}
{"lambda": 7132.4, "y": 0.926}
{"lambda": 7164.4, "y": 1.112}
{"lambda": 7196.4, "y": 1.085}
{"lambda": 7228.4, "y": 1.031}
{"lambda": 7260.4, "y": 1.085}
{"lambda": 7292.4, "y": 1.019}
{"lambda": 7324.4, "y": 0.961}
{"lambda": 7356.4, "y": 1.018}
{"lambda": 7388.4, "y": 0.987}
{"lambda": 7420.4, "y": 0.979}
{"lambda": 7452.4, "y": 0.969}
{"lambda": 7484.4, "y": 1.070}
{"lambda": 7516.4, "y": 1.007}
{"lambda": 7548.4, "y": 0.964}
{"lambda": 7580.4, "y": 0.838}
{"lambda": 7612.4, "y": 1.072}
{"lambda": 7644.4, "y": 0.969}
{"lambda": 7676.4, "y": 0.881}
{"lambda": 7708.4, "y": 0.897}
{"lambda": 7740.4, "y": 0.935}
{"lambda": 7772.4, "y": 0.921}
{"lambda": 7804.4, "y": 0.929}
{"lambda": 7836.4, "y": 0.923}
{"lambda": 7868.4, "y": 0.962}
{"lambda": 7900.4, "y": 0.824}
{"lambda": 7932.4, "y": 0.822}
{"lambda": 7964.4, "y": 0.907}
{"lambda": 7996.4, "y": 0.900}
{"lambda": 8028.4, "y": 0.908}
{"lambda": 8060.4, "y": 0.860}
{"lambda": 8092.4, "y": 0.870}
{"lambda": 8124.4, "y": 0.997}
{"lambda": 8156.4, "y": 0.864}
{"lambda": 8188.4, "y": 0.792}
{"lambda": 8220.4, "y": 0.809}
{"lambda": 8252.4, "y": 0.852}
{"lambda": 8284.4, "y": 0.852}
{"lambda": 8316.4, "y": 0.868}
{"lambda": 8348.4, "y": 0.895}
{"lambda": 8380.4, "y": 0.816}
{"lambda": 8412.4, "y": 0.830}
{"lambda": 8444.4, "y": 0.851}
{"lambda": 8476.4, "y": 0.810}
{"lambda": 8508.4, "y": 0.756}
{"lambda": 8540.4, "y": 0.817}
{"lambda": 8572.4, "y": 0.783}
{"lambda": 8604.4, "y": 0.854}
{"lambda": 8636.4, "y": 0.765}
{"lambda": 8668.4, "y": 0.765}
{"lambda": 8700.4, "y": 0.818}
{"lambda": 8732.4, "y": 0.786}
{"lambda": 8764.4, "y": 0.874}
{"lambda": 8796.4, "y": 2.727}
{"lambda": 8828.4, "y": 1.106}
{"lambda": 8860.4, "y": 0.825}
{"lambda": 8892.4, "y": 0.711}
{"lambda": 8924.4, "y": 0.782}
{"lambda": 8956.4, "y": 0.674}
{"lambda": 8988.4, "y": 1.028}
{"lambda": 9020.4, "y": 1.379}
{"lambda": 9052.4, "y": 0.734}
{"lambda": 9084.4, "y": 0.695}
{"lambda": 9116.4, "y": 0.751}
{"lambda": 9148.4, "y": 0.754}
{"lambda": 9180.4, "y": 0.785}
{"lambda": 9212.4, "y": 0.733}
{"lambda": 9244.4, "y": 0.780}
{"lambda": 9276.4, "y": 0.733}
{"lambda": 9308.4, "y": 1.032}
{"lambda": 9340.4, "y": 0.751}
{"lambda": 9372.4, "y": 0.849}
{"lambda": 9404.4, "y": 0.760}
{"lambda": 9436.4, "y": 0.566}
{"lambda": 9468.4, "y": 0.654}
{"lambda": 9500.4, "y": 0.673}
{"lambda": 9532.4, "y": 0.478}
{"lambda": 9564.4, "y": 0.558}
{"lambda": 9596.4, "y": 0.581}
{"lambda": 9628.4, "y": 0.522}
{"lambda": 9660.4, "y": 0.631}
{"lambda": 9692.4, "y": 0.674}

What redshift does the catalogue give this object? 0.34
